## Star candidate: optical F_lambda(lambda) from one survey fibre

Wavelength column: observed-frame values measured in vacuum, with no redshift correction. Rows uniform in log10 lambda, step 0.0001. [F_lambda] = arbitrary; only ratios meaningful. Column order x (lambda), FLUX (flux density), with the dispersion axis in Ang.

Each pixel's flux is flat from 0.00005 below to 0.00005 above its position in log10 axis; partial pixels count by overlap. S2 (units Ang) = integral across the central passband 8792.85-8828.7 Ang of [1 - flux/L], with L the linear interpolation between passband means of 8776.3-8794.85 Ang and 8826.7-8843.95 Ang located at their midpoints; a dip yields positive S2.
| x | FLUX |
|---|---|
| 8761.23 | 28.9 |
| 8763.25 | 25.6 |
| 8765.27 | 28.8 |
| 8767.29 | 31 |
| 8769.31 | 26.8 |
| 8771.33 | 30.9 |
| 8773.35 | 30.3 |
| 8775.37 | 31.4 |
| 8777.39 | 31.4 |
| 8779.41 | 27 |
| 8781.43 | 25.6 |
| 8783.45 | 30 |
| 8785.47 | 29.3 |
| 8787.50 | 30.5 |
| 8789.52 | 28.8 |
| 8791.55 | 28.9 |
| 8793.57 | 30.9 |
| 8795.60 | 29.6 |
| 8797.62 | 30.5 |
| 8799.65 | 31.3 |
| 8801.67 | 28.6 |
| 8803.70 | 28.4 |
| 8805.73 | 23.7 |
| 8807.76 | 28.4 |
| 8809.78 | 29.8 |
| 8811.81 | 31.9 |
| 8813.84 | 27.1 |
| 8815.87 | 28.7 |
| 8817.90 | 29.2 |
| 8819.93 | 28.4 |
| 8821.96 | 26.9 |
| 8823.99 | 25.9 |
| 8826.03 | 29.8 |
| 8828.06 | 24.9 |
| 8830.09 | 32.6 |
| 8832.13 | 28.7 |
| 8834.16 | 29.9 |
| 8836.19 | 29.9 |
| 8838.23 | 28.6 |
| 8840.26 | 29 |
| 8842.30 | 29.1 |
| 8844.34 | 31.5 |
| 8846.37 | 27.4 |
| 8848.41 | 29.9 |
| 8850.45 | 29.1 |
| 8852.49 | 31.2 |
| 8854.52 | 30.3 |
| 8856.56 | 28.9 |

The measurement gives 0.7 Ang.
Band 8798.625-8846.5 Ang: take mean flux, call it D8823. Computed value 28.8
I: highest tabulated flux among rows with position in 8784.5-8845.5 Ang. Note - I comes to 32.6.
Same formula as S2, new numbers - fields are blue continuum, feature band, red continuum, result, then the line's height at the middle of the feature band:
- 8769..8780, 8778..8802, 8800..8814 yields -0.1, 29.2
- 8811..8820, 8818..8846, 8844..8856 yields 0.5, 29.4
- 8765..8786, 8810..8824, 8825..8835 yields 0.3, 29.2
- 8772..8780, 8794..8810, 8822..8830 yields 0.0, 28.8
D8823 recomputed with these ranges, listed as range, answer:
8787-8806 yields 29.3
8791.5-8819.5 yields 29.1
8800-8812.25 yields 28.5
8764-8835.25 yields 29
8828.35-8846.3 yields 29.6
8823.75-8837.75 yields 29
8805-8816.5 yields 28.4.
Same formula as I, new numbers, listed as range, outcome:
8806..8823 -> 31.9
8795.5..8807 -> 31.3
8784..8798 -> 30.9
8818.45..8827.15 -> 29.8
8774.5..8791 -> 31.4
